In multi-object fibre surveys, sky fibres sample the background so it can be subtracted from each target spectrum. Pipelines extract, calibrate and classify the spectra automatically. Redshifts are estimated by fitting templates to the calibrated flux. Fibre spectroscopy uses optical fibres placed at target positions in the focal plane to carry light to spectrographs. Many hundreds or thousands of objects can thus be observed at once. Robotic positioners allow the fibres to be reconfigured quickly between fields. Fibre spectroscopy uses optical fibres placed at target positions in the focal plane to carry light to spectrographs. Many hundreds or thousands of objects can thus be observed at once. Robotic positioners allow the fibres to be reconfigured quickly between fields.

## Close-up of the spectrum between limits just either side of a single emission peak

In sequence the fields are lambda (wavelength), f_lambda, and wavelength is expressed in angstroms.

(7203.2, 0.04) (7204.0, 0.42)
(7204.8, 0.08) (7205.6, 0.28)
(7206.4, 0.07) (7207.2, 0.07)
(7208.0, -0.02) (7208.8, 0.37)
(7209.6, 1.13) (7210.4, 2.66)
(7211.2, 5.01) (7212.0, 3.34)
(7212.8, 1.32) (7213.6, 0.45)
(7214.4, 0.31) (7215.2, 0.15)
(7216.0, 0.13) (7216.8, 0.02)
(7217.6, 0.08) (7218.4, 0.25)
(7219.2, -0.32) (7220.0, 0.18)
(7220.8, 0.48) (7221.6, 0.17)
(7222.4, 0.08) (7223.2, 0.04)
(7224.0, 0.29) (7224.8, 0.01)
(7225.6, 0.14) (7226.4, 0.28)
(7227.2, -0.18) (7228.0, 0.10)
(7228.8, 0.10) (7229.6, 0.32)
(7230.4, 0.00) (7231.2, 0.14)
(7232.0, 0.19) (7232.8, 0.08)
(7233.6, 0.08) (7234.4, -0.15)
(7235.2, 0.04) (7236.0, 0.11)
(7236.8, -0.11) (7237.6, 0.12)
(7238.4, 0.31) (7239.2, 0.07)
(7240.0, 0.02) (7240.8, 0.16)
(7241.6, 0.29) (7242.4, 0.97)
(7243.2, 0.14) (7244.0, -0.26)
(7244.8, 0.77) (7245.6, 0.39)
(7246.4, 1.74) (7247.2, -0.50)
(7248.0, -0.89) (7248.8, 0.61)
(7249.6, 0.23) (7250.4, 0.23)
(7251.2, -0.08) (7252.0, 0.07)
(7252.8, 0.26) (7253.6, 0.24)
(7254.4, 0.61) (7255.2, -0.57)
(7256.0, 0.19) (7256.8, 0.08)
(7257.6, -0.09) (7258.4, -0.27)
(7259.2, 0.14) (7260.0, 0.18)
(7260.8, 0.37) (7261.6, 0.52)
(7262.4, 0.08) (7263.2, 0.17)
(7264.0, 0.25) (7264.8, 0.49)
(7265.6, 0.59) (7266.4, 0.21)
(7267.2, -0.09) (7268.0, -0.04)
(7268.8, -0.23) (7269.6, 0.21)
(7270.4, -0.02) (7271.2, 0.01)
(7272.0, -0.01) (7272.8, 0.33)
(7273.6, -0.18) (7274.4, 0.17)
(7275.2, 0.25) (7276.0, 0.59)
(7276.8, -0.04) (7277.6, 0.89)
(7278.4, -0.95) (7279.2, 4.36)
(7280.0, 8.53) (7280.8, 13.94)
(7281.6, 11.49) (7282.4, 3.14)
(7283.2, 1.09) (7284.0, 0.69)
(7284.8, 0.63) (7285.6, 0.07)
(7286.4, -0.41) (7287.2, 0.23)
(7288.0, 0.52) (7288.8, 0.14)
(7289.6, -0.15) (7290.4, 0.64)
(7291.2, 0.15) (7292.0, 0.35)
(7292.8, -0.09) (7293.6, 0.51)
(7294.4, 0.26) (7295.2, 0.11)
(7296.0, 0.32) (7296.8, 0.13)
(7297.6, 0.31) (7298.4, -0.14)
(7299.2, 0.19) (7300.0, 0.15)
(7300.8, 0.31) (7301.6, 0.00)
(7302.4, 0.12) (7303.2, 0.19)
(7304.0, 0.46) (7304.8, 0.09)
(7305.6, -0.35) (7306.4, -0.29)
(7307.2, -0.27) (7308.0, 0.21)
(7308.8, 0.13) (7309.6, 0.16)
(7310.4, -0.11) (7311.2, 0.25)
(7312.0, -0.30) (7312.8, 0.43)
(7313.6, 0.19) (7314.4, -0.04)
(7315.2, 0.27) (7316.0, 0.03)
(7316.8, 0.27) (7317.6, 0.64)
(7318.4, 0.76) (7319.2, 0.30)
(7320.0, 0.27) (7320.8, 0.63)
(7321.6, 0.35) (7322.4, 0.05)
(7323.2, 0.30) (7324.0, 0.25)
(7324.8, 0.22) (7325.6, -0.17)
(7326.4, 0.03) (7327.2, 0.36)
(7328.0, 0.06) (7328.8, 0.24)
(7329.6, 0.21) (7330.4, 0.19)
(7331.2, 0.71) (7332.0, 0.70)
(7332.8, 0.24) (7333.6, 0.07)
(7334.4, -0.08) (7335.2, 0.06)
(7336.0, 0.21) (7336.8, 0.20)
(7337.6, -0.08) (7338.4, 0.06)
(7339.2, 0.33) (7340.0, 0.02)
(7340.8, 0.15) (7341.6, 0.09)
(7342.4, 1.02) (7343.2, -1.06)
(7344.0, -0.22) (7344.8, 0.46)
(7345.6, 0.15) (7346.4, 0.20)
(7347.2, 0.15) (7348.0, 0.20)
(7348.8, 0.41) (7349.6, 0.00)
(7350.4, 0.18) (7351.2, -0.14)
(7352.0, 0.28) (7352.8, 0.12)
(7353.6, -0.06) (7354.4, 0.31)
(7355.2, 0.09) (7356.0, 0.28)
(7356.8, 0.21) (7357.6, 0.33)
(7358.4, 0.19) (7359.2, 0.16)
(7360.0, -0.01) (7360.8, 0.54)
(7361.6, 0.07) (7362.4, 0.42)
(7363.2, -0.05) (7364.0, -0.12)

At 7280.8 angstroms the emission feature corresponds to [O III]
